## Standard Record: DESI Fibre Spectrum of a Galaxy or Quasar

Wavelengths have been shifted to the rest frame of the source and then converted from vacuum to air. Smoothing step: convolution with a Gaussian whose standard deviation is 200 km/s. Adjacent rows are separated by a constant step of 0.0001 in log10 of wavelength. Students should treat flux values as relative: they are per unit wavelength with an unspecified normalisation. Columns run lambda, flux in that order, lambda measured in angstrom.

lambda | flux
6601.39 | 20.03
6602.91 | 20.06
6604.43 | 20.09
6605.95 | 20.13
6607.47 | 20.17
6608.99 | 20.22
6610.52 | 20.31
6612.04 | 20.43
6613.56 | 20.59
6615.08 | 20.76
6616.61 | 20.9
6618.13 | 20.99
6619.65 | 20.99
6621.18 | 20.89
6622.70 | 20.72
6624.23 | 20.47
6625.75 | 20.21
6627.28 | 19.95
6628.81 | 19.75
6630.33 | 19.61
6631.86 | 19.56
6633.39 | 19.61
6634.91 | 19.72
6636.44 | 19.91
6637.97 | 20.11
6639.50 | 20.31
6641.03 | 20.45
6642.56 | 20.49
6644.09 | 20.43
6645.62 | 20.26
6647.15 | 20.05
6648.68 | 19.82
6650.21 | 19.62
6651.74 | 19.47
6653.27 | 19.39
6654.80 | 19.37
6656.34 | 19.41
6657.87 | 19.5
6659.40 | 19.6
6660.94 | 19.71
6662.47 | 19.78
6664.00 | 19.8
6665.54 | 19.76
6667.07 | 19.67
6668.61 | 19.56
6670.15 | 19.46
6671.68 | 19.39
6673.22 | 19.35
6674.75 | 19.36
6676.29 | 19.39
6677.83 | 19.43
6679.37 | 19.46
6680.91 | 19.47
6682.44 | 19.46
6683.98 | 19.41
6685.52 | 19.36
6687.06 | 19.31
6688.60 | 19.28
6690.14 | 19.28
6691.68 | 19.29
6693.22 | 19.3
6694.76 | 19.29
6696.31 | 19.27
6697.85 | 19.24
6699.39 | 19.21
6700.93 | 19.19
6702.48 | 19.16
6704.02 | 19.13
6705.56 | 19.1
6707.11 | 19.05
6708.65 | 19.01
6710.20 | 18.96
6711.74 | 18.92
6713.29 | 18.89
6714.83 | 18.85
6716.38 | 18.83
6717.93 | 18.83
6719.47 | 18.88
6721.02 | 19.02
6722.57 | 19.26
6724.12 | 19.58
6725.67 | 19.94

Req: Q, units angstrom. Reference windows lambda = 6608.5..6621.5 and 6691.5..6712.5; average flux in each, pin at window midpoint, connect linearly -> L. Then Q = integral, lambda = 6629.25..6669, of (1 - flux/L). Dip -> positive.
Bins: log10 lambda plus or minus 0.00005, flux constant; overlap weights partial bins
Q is 0.5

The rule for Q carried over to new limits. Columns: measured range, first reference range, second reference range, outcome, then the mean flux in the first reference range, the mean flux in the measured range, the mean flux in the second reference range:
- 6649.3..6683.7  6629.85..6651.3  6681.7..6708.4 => 0.2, 20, 19.5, 19.2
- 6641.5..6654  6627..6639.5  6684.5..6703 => -0.2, 19.8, 20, 19.3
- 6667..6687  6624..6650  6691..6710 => 0.1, 20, 19.4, 19.2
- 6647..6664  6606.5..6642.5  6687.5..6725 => 0.2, 20.3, 19.6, 19.1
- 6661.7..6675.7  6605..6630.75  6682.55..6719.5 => 0.1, 20.4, 19.6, 19.1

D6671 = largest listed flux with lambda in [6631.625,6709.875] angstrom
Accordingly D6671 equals 20.49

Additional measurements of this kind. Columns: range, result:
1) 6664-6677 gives 19.8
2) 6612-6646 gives 20.99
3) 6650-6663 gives 19.78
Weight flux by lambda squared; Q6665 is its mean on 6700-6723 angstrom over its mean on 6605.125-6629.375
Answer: 1.0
